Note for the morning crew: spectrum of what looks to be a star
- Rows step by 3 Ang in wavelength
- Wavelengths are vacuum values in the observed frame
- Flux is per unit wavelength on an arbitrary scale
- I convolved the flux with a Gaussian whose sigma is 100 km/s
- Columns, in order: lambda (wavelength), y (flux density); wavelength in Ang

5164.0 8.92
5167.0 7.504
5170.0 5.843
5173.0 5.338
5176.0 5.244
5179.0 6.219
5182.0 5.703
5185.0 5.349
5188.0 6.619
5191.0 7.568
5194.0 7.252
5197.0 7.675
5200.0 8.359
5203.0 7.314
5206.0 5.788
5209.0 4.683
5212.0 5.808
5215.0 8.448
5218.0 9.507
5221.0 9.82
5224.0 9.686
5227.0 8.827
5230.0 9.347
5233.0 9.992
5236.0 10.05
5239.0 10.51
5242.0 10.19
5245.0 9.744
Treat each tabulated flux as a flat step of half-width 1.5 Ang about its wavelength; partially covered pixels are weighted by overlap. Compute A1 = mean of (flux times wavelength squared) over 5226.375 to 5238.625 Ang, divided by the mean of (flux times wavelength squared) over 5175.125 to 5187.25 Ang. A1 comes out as 1.73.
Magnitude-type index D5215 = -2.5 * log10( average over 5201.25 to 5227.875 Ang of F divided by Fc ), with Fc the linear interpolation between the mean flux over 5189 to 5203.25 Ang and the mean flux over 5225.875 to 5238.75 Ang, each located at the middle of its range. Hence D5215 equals 0.13 mag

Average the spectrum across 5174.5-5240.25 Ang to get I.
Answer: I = 7.71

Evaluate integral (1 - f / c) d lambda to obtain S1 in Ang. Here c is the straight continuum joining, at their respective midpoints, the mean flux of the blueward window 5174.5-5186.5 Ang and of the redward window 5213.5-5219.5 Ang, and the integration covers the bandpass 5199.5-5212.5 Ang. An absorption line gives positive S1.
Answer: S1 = 2.7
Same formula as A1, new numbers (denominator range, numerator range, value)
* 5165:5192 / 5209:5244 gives 1.50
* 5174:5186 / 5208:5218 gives 1.24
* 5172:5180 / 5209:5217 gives 1.24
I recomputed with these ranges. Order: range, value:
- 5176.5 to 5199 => 6.6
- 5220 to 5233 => 9.47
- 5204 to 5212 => 5.47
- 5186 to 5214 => 6.79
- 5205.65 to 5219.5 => 6.93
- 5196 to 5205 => 7.68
